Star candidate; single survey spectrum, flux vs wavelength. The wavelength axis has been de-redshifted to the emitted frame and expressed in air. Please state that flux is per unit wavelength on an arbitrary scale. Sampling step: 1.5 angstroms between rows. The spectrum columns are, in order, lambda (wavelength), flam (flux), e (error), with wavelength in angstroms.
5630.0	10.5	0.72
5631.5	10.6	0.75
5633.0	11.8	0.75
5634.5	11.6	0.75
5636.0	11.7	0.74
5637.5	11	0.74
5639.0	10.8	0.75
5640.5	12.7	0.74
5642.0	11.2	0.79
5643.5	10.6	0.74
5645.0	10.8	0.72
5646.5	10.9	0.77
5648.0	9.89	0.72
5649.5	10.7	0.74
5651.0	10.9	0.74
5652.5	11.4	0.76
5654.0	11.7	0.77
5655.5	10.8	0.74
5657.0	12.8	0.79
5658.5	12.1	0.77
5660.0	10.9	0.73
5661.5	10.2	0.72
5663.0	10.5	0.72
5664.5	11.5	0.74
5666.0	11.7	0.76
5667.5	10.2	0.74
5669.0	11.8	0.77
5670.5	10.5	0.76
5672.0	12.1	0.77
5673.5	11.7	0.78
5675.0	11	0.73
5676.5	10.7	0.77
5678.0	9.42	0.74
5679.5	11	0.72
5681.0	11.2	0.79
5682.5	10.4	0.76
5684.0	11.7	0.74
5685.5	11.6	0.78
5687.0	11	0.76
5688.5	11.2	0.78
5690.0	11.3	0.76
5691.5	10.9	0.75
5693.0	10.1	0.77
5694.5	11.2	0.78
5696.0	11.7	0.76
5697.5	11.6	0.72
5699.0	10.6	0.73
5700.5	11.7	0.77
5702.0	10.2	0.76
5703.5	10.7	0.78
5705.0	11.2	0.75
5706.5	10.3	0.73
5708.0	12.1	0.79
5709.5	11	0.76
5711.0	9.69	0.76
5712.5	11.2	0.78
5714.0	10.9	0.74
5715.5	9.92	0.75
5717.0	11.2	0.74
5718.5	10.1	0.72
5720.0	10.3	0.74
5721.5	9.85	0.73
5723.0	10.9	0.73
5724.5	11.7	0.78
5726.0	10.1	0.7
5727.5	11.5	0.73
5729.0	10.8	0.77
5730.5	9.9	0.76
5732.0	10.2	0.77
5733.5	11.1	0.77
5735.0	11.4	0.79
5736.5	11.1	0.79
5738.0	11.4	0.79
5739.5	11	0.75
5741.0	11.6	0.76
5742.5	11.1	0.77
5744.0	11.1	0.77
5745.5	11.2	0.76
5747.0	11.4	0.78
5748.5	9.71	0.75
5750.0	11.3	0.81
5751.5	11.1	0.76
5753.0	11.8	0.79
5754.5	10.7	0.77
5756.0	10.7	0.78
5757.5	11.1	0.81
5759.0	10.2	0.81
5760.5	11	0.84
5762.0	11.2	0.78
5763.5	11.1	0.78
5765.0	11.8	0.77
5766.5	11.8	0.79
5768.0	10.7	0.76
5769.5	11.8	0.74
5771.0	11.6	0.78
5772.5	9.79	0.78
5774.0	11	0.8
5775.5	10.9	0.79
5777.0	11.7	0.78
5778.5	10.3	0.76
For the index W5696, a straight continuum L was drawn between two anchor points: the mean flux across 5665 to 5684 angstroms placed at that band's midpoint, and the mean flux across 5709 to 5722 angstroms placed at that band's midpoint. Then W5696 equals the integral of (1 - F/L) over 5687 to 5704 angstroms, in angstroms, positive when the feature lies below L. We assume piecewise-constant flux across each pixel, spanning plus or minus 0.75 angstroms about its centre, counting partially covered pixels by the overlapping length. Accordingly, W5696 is -0.5 angstroms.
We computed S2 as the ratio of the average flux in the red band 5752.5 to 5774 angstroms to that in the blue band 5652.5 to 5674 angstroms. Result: 1.0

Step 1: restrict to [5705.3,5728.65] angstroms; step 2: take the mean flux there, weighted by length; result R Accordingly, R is 10.7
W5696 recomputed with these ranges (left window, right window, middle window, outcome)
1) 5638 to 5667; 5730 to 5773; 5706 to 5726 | 0.7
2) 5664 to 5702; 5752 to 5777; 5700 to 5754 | 1.0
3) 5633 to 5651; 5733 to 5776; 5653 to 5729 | 0.7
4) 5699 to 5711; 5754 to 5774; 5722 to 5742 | 0.0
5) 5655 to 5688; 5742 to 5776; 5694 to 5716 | 0.3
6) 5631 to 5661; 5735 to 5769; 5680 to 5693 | 0.1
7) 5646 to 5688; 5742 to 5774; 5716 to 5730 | 0.5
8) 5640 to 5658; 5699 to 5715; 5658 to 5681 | 0.1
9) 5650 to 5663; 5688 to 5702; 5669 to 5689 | 0.2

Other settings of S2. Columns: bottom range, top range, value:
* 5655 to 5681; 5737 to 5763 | 0.99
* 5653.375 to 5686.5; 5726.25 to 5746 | 0.99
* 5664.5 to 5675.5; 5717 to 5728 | 0.94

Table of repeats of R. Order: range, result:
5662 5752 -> 10.9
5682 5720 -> 10.9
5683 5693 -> 11.2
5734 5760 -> 11.1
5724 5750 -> 11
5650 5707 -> 11.1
